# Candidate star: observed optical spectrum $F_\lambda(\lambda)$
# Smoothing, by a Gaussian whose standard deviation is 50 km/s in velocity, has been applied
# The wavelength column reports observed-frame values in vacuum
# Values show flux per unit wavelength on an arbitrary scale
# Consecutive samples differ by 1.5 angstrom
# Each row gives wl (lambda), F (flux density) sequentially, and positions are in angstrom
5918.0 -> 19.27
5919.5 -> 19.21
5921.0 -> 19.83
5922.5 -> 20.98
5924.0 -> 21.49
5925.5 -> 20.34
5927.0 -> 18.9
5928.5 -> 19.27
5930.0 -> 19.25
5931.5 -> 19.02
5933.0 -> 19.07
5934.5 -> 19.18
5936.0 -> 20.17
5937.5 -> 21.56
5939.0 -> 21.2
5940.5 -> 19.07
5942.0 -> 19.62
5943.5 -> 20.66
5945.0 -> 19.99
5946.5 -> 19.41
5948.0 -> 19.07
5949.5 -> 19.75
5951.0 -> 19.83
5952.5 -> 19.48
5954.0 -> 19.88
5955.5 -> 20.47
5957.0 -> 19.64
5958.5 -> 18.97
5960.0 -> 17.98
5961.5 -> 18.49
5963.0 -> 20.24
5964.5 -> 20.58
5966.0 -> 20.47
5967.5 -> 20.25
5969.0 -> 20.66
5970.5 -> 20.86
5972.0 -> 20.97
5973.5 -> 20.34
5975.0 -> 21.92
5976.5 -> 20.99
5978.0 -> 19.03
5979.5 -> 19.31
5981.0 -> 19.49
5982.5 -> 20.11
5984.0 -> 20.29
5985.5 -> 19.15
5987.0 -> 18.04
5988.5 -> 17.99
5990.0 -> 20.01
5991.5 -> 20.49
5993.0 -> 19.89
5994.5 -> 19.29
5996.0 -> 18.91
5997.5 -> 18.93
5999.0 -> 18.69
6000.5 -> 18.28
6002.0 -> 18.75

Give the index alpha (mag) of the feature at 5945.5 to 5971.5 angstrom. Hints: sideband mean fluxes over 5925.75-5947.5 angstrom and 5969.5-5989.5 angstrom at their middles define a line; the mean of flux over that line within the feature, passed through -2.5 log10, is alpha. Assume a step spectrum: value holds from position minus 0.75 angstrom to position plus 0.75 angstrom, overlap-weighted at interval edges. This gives 0.00 mag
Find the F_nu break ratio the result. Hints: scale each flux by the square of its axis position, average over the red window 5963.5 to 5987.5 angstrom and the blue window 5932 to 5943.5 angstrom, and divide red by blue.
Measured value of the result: 1.0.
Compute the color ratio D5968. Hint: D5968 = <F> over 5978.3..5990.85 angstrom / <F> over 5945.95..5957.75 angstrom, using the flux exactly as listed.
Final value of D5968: 0.98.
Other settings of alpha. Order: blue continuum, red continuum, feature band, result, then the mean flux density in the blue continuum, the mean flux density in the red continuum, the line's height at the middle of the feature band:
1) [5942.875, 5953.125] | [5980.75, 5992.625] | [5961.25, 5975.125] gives -0.05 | 19.7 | 19.5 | 19.6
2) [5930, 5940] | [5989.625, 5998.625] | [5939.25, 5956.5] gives 0.00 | 20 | 19.5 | 19.9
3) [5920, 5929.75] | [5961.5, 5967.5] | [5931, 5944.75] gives 0.01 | 20.1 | 20.2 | 20.1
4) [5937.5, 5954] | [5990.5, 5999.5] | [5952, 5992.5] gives -0.01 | 19.9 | 19.4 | 19.6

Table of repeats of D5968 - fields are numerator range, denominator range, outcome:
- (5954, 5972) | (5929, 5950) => 1.01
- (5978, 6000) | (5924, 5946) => 0.97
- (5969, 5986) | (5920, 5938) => 1.02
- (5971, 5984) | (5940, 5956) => 1.03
